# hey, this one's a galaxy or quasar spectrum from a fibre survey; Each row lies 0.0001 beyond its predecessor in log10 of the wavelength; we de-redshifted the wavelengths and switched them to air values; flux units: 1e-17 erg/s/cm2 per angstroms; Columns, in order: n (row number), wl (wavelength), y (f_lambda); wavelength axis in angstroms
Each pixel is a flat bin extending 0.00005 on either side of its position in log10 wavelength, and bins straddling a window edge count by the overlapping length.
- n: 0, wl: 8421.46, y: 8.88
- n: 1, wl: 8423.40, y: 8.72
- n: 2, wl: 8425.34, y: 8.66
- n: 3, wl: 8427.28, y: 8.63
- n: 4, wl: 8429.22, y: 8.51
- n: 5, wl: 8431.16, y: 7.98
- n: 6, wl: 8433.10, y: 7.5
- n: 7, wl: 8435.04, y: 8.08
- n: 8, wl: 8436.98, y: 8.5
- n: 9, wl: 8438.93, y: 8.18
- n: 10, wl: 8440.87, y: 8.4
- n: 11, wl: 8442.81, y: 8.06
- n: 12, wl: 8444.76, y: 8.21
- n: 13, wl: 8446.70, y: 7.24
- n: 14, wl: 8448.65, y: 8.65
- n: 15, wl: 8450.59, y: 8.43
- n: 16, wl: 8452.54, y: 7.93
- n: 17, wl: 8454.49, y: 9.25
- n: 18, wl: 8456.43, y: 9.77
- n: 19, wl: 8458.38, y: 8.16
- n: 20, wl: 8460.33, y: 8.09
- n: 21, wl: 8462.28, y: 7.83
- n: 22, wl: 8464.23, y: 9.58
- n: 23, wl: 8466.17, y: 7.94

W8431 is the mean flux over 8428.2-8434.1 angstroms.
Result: 8.01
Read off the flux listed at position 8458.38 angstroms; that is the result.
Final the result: 8.16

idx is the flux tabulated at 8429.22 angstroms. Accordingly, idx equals 8.51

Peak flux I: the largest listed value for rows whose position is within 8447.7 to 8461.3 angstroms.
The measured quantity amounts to 9.77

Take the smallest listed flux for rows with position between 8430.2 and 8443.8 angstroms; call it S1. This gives 7.5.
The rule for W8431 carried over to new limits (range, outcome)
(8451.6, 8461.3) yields 8.64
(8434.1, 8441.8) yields 8.29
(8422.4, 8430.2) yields 8.63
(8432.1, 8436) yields 7.8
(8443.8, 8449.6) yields 8.03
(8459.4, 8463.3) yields 7.97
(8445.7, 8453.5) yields 8.06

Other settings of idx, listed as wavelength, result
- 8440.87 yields 8.4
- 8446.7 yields 7.24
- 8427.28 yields 8.63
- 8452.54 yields 7.93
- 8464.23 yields 9.58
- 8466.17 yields 7.94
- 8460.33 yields 8.09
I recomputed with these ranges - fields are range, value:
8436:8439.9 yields 8.5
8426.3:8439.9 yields 8.63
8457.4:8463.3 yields 8.16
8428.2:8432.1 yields 8.51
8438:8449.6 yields 8.65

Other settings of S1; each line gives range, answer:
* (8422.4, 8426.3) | 8.66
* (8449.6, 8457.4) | 7.93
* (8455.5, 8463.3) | 7.83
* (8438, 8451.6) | 7.24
